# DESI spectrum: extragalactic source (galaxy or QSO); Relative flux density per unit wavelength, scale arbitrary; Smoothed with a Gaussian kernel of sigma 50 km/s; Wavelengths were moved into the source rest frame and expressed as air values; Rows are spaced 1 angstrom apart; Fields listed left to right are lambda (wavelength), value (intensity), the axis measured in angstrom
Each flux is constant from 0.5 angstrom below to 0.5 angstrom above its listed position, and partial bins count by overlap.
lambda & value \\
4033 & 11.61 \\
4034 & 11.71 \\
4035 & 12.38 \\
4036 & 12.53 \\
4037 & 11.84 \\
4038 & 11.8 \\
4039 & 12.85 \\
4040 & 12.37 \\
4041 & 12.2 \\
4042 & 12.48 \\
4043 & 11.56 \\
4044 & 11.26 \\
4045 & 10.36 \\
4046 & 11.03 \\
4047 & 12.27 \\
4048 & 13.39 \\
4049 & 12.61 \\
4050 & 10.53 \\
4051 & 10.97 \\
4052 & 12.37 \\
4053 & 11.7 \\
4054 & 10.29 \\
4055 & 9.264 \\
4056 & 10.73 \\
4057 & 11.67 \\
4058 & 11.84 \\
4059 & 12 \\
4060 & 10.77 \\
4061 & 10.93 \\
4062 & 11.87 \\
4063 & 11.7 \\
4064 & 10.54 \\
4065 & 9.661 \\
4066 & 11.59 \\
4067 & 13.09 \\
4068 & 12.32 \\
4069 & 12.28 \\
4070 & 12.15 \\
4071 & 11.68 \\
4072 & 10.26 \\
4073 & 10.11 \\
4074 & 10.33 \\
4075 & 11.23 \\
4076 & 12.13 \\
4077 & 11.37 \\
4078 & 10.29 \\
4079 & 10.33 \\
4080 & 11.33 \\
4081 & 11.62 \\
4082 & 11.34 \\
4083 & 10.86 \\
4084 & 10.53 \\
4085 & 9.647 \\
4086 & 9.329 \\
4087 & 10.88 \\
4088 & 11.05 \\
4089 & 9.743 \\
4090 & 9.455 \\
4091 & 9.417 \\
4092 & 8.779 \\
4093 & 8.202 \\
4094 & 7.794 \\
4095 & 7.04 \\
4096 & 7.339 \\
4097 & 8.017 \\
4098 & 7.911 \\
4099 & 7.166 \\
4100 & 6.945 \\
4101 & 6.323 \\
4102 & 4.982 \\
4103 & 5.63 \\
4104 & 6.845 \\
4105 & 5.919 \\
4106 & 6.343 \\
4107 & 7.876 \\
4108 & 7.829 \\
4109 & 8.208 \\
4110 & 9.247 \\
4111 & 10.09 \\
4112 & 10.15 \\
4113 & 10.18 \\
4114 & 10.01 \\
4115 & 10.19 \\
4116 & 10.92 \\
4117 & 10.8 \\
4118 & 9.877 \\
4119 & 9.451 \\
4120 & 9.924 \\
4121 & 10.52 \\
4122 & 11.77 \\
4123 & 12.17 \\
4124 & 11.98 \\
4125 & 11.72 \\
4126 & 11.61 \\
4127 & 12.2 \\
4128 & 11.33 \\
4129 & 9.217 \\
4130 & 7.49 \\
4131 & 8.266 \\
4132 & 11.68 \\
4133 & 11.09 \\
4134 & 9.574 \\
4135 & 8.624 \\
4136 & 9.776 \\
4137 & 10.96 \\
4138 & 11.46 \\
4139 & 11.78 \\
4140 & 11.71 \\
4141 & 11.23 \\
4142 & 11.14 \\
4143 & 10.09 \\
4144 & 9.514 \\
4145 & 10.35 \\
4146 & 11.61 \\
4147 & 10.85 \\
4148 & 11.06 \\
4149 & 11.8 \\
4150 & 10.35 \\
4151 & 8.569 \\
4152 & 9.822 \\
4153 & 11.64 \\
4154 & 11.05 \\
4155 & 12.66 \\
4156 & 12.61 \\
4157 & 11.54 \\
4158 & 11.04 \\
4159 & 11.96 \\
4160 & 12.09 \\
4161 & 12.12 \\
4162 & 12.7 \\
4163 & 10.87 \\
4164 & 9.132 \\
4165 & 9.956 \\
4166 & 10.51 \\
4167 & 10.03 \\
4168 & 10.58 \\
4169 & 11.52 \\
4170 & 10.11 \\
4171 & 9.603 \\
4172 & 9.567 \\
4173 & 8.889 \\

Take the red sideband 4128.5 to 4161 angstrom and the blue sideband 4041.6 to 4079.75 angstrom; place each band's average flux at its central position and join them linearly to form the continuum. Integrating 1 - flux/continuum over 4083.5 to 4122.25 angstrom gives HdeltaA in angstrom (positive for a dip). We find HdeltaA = 8.0 angstrom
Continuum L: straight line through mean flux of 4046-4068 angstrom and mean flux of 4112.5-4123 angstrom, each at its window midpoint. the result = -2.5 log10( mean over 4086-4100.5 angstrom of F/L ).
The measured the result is 0.26 mag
